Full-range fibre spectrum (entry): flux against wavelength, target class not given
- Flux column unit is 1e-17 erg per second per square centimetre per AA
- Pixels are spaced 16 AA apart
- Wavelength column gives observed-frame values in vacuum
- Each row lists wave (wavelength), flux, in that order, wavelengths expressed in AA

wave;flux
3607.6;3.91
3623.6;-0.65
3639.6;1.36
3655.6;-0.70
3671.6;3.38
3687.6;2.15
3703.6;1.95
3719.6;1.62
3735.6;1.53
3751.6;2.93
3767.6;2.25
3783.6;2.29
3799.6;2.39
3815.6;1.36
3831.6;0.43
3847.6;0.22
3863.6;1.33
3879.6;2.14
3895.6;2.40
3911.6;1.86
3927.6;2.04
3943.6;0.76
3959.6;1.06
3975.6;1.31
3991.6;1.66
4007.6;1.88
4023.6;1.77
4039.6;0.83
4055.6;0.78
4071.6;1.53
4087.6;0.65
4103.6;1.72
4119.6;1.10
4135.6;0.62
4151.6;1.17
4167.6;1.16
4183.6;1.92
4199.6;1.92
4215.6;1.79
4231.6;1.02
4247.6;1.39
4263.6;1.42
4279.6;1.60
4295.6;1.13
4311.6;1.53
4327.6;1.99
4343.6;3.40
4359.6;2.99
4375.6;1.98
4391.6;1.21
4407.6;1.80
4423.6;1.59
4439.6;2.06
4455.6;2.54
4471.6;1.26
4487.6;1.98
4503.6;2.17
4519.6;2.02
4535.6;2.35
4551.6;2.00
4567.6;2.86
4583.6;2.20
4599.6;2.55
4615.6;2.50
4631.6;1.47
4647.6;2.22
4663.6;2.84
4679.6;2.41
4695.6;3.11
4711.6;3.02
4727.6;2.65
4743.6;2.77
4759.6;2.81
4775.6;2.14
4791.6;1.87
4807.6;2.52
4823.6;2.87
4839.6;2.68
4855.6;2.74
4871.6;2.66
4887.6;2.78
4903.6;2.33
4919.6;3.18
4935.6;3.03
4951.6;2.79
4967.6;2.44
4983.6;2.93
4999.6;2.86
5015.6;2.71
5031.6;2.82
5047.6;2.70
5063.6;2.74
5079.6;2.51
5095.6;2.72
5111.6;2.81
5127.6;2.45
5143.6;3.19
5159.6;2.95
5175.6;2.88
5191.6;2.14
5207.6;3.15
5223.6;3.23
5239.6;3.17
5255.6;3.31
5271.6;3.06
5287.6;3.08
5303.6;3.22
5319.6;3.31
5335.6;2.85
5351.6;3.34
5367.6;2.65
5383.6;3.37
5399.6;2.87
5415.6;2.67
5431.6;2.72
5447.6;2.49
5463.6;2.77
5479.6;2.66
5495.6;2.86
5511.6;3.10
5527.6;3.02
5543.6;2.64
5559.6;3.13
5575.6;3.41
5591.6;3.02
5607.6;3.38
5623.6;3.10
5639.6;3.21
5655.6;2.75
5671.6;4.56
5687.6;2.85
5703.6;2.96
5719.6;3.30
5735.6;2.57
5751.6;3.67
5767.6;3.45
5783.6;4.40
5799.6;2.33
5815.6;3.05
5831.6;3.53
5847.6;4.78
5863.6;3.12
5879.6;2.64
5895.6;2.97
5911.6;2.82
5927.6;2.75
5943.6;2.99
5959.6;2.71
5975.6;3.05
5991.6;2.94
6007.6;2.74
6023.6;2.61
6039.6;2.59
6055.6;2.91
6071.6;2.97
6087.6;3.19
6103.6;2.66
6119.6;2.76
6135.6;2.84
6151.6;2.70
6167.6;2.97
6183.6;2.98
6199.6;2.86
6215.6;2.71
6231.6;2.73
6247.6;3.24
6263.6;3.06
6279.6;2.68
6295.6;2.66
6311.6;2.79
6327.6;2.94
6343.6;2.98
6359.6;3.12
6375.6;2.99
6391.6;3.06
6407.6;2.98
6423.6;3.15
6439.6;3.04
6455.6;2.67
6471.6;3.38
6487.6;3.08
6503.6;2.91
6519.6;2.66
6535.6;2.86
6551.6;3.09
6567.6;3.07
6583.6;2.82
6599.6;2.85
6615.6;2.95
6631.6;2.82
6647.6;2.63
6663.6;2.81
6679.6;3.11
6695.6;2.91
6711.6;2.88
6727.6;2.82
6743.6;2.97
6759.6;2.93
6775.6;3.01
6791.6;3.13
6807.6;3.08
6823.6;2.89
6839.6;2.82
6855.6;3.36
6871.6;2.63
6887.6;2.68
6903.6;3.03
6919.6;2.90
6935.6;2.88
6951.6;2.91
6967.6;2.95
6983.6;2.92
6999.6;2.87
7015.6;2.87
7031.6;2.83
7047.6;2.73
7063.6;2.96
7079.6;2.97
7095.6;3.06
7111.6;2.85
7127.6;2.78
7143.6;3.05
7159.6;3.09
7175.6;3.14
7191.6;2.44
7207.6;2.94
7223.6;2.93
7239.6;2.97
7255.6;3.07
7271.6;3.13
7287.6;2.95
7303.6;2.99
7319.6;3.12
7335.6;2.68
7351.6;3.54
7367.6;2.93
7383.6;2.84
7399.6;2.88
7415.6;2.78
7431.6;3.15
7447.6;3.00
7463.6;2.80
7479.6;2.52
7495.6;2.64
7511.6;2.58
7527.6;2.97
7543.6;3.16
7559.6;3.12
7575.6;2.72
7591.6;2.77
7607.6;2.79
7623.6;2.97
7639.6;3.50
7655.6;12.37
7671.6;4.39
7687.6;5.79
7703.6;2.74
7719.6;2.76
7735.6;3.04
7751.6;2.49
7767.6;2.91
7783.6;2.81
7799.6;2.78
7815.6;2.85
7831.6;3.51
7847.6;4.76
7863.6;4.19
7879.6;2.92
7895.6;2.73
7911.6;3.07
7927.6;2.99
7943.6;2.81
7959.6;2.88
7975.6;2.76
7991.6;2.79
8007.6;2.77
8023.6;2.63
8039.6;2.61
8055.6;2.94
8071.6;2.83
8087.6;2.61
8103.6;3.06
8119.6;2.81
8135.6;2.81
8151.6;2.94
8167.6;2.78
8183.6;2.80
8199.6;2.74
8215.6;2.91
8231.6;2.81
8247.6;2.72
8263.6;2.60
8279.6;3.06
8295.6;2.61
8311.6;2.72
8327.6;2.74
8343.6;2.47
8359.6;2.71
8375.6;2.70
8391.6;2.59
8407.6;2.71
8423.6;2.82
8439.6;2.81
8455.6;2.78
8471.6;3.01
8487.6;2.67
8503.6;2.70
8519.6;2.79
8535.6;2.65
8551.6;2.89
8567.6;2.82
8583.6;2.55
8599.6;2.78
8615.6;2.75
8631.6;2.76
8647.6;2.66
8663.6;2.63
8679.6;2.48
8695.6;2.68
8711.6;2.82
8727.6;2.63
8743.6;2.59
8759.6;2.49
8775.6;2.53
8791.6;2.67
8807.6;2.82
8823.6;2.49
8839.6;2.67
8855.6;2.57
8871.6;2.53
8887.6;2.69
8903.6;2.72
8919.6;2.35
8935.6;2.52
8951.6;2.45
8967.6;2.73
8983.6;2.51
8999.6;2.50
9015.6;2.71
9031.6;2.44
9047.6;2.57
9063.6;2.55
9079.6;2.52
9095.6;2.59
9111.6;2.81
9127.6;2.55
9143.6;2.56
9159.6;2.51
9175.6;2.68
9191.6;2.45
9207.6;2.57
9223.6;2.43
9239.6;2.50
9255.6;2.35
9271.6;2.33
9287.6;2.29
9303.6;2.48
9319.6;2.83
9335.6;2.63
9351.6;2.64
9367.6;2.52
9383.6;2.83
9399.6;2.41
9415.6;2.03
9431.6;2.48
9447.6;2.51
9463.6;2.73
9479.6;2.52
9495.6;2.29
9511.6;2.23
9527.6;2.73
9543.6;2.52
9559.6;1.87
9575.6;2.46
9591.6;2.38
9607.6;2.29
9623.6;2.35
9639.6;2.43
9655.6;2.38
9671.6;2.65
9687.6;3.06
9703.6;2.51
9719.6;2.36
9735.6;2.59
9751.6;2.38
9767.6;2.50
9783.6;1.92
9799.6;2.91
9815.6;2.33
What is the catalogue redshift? 0.167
